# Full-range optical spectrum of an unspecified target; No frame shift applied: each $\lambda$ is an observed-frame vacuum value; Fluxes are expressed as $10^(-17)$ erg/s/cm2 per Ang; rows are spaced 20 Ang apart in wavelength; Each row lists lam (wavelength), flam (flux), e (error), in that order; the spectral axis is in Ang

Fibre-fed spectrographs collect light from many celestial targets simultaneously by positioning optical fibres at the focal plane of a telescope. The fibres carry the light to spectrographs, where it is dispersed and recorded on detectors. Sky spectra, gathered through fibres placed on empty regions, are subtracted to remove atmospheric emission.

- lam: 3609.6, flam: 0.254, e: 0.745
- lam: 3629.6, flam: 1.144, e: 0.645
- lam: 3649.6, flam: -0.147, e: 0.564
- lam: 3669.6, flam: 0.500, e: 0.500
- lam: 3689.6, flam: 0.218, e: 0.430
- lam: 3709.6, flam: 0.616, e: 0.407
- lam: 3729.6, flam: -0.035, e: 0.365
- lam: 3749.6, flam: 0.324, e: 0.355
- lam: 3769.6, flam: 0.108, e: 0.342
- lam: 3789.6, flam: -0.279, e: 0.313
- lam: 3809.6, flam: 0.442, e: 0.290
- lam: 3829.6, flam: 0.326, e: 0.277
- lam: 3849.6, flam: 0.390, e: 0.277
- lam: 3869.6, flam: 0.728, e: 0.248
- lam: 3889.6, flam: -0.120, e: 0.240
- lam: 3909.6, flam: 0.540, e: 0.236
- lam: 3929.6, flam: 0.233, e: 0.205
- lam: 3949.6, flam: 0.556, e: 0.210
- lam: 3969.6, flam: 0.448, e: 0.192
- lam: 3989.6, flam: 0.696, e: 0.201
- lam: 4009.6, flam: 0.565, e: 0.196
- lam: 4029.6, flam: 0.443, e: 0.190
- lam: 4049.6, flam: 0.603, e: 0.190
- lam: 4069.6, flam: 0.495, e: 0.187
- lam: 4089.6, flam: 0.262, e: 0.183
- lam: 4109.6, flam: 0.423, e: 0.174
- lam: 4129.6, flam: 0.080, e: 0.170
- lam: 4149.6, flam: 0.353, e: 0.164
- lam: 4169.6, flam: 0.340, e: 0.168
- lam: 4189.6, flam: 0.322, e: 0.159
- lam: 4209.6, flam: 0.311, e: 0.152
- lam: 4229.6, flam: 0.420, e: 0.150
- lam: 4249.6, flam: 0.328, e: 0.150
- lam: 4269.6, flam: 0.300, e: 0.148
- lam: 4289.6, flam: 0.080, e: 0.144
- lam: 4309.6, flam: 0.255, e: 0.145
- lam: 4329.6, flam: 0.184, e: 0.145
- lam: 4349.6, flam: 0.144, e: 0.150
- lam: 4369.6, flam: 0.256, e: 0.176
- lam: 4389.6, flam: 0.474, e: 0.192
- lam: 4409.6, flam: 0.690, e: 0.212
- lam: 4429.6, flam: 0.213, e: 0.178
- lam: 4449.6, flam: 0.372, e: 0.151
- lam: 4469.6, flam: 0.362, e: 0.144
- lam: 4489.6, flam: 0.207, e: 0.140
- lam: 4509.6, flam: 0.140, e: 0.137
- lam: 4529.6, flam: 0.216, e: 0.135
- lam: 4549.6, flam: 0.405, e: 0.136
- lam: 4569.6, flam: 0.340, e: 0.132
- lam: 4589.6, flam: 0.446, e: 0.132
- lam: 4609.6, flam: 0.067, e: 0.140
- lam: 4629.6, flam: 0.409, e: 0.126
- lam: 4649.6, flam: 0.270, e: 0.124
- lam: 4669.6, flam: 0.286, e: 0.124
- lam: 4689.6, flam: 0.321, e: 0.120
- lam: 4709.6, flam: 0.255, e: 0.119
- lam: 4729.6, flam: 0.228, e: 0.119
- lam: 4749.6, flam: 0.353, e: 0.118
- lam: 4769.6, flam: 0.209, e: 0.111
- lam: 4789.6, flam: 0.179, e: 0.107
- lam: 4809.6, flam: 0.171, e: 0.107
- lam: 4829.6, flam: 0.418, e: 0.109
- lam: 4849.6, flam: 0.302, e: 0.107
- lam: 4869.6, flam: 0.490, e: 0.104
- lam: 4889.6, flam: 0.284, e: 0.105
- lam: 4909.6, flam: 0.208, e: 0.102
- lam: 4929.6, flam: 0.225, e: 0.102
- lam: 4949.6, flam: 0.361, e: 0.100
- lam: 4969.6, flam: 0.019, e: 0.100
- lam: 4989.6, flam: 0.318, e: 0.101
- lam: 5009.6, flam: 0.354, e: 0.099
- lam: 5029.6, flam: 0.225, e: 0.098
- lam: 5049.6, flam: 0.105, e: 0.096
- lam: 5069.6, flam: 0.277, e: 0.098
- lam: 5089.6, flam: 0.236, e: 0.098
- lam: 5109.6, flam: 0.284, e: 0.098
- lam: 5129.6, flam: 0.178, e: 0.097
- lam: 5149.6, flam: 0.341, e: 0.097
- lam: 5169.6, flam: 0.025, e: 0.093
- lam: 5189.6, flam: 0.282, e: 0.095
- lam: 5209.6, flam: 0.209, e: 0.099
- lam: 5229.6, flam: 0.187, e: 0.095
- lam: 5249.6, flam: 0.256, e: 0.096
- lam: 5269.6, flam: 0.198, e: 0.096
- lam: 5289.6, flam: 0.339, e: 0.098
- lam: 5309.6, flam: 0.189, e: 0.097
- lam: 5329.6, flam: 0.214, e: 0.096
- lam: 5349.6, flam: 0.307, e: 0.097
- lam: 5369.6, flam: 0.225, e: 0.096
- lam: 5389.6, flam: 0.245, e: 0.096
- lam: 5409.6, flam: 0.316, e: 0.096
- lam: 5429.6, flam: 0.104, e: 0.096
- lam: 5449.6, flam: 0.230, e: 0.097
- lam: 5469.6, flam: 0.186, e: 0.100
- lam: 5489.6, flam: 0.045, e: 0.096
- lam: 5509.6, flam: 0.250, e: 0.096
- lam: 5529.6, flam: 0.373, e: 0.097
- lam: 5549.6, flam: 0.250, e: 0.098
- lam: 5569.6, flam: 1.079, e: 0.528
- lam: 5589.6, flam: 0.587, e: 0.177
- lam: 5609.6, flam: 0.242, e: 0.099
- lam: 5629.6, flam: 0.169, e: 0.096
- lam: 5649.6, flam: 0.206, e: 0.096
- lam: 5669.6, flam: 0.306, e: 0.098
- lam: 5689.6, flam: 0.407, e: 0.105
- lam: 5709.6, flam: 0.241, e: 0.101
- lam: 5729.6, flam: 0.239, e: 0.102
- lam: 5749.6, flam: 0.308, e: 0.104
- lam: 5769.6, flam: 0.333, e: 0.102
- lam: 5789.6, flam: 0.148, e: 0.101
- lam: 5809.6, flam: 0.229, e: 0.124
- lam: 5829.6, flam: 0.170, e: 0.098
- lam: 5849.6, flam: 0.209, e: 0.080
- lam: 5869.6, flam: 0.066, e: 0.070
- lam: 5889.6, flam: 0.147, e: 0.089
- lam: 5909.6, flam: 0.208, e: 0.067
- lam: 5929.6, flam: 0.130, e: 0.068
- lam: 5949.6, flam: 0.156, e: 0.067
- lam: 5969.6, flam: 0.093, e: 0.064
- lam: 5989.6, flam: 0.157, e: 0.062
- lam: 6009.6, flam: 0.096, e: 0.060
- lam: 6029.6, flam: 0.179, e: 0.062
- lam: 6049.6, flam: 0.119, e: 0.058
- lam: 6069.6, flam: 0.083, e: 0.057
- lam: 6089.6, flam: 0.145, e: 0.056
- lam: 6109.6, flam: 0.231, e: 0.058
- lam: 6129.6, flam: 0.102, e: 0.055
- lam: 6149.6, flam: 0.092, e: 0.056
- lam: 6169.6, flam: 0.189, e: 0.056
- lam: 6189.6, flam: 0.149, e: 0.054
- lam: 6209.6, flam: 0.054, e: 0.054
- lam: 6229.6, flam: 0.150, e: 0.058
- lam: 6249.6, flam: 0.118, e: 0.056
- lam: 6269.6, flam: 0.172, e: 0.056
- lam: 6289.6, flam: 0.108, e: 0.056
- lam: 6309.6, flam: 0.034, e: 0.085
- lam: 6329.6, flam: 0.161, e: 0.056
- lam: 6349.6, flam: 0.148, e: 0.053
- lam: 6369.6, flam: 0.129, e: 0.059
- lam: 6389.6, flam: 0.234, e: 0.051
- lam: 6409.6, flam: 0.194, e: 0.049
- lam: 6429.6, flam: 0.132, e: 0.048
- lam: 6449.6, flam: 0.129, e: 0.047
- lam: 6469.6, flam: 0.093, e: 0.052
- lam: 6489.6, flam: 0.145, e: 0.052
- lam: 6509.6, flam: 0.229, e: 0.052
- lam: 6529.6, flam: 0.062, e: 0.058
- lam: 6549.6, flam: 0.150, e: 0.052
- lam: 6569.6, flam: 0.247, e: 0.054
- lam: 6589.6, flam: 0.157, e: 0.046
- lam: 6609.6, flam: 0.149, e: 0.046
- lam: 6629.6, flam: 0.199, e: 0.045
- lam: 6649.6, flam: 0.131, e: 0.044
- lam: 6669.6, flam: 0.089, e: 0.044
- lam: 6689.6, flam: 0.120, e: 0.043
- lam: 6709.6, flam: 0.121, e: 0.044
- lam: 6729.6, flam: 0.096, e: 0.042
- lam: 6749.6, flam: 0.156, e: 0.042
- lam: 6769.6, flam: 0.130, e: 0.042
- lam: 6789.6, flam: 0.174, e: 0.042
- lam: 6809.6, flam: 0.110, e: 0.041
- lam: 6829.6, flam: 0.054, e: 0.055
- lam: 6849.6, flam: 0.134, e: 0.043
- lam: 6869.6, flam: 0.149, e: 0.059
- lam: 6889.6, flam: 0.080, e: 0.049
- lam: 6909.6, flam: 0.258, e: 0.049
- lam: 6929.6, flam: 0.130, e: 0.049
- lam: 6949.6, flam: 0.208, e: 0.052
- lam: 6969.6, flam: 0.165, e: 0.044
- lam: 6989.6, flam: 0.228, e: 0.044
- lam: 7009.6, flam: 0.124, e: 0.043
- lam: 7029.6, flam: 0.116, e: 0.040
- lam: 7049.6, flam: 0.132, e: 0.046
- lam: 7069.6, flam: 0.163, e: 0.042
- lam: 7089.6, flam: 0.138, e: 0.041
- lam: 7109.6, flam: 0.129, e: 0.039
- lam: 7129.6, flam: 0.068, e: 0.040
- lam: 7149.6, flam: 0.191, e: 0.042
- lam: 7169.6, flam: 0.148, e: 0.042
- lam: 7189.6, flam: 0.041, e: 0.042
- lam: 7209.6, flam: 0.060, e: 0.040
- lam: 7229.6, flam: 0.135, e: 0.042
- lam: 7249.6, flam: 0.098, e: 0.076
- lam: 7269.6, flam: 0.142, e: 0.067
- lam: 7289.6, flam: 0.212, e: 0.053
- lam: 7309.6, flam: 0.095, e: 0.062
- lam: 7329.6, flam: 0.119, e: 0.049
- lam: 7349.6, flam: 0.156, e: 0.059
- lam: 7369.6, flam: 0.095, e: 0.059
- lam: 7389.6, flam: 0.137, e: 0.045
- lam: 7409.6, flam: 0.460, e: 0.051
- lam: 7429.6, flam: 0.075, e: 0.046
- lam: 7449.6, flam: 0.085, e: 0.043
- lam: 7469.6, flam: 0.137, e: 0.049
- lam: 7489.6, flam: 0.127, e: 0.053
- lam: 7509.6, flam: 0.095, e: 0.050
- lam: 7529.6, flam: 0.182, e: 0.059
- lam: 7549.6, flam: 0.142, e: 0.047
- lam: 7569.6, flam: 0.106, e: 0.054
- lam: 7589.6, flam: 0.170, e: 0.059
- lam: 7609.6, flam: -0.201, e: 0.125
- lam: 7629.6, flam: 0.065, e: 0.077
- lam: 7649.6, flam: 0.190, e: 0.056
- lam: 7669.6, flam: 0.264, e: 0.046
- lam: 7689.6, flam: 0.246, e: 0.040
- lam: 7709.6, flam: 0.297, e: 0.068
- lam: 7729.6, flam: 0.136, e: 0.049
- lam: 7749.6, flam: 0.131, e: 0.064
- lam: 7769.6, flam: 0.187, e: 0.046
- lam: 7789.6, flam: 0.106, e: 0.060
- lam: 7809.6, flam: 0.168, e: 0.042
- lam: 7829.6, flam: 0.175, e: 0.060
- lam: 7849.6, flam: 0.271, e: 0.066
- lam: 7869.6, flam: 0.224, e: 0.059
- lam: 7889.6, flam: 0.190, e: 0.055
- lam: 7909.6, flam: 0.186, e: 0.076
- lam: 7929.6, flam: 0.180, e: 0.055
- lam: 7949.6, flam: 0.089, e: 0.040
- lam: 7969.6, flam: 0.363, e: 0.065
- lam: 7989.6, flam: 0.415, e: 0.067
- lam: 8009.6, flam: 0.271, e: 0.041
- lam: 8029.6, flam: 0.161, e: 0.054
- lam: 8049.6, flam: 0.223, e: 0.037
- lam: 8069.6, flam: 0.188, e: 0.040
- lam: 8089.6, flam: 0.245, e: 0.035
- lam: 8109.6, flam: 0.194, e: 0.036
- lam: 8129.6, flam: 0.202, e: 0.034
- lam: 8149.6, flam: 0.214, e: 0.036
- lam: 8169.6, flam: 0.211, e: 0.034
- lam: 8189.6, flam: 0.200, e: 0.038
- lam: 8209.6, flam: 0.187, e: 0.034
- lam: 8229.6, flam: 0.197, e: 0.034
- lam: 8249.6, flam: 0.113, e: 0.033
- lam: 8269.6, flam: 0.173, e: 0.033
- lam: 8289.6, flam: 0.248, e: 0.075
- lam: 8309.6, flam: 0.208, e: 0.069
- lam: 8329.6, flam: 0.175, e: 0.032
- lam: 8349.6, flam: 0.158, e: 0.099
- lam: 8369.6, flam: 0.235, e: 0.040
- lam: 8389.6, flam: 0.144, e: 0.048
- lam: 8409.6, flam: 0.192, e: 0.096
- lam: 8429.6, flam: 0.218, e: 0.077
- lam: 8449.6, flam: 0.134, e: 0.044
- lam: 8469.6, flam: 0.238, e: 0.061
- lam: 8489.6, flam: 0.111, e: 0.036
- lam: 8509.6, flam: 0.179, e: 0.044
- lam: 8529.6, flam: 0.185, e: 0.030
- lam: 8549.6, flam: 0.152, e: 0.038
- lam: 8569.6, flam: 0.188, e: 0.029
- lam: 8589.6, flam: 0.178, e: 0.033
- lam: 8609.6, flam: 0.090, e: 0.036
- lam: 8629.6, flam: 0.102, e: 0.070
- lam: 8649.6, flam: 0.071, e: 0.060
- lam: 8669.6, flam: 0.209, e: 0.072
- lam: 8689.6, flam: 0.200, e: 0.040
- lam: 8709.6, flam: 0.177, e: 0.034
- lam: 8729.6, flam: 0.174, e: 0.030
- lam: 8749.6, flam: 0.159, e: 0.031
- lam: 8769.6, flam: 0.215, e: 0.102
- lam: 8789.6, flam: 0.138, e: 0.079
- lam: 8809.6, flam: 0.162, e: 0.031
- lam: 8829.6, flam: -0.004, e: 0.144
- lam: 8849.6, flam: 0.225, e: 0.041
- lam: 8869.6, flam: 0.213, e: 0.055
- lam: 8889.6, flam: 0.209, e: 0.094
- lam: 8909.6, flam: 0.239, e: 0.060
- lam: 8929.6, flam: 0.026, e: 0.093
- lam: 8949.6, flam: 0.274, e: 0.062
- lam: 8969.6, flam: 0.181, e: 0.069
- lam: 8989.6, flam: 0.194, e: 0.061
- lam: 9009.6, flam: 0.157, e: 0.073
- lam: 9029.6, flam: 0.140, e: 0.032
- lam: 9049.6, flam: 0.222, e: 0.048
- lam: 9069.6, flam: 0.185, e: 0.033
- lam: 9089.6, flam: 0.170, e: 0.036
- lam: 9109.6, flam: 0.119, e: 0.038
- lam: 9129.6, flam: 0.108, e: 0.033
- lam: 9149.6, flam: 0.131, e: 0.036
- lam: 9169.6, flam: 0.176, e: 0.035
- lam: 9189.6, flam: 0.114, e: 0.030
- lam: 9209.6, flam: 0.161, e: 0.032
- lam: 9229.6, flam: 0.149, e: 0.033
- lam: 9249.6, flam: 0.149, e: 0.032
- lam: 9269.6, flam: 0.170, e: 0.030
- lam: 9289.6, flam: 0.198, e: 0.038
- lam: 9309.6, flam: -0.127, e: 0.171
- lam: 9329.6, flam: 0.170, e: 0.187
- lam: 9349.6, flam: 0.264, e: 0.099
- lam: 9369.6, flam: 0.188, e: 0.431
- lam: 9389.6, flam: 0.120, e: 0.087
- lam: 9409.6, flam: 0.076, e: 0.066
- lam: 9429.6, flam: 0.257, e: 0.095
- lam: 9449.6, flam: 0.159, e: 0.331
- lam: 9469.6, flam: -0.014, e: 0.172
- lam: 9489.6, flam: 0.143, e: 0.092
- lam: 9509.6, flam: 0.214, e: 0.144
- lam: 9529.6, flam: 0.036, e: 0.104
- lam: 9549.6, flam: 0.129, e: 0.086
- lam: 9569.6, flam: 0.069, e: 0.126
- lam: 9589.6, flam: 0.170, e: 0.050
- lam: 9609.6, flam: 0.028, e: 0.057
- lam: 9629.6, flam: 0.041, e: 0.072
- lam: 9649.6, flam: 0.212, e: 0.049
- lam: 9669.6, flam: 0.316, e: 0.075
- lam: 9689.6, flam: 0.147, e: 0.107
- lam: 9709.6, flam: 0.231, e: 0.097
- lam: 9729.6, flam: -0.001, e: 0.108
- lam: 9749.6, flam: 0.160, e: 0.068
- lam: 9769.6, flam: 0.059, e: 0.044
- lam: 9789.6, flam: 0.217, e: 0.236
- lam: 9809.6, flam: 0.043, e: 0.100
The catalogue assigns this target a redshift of 0.99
